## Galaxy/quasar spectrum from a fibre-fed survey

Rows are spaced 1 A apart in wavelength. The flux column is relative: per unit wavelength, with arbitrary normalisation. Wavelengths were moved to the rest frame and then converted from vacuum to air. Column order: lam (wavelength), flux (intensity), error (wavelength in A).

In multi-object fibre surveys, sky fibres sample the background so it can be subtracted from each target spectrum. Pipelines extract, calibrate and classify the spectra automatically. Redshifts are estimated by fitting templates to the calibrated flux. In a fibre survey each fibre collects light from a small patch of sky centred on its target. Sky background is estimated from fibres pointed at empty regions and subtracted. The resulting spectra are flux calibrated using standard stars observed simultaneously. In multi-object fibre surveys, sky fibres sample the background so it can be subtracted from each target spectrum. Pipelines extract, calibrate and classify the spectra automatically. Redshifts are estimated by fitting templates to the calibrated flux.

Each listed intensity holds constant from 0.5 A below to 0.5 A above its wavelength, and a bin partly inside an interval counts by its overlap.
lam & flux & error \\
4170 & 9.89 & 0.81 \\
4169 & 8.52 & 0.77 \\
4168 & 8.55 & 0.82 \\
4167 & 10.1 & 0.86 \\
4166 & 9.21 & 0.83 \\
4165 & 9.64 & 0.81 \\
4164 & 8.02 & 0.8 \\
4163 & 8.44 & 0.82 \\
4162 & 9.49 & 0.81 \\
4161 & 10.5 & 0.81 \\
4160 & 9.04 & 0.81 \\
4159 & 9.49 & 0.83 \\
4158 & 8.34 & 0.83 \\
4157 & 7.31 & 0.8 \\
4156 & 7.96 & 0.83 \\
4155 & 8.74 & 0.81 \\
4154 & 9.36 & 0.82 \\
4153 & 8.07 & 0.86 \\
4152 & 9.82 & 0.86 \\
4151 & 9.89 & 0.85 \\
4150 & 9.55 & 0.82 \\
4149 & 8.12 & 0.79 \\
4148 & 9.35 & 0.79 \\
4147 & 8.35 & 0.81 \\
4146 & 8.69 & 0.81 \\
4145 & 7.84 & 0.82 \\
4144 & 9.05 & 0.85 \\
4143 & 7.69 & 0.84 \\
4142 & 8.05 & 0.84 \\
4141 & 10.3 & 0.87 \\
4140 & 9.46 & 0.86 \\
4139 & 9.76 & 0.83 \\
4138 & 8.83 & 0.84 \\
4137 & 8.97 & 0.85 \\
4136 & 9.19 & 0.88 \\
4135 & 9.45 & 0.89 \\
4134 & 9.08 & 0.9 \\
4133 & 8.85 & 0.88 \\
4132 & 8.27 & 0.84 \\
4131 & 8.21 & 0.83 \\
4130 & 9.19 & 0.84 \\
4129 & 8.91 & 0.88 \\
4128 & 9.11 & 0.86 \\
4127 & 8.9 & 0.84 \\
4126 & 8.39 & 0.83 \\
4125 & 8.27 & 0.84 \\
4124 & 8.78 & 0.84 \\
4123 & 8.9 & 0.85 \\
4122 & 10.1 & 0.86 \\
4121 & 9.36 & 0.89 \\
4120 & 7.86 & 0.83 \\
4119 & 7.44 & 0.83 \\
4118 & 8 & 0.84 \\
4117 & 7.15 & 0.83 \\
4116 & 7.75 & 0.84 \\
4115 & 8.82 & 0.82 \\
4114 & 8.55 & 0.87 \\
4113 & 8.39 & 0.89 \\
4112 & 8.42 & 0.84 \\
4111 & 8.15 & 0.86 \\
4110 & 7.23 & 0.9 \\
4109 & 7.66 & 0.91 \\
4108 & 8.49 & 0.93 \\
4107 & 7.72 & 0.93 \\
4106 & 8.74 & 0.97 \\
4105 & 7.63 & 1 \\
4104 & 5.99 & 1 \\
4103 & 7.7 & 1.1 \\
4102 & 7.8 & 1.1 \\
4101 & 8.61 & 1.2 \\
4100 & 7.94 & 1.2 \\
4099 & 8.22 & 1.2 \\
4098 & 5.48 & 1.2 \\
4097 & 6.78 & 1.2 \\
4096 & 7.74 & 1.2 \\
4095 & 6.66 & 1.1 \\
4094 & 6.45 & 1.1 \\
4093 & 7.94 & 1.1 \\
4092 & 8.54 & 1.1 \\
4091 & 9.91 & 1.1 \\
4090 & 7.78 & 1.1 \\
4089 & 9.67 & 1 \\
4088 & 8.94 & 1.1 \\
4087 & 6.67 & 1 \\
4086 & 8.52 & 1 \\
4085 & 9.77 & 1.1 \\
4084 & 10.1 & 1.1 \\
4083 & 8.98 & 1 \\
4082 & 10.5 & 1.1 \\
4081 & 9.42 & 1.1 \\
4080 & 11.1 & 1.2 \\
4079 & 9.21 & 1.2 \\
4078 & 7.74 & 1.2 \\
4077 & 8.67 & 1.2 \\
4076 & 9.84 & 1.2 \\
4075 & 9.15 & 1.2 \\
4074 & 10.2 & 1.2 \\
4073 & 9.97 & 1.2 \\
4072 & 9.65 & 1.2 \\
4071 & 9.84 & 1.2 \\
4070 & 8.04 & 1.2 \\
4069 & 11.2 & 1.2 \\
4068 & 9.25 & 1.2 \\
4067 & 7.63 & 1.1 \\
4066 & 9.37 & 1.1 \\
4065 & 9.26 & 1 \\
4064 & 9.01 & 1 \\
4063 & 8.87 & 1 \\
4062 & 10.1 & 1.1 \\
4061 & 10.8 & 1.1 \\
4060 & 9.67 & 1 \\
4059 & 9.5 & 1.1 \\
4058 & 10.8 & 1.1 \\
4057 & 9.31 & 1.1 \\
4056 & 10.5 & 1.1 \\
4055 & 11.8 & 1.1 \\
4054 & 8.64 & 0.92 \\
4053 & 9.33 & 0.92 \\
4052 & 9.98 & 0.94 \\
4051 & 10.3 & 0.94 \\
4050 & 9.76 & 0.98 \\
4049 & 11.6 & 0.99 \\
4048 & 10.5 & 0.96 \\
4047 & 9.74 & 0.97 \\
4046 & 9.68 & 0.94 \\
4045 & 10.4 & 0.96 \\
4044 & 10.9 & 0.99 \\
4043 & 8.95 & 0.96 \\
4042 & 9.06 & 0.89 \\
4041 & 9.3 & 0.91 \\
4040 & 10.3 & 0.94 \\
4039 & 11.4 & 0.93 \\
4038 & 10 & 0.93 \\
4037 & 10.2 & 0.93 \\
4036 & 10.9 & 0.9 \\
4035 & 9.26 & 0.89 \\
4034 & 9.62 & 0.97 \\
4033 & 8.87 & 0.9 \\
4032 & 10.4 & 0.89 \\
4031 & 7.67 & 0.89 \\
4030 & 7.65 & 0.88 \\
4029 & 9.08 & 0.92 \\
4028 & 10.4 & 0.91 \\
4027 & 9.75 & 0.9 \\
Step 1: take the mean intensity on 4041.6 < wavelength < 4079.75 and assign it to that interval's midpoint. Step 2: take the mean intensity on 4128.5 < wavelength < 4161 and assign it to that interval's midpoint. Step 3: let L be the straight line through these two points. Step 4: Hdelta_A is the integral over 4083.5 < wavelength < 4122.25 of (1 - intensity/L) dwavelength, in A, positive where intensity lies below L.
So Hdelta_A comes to 5.1 A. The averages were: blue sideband 9.7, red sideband 8.87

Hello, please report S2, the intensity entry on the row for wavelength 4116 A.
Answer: 7.75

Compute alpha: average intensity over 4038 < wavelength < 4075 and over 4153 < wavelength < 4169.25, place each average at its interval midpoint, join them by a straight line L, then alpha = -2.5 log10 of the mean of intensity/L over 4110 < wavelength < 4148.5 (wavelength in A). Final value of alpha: 0.06 mag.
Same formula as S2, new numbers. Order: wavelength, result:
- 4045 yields 10.4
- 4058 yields 10.8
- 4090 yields 7.78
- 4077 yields 8.67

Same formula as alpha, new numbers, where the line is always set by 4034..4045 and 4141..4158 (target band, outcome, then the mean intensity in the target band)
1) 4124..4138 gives 0.007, 8.83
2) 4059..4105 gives 0.088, 8.77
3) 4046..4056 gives -0.032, 10.2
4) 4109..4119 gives 0.140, 8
